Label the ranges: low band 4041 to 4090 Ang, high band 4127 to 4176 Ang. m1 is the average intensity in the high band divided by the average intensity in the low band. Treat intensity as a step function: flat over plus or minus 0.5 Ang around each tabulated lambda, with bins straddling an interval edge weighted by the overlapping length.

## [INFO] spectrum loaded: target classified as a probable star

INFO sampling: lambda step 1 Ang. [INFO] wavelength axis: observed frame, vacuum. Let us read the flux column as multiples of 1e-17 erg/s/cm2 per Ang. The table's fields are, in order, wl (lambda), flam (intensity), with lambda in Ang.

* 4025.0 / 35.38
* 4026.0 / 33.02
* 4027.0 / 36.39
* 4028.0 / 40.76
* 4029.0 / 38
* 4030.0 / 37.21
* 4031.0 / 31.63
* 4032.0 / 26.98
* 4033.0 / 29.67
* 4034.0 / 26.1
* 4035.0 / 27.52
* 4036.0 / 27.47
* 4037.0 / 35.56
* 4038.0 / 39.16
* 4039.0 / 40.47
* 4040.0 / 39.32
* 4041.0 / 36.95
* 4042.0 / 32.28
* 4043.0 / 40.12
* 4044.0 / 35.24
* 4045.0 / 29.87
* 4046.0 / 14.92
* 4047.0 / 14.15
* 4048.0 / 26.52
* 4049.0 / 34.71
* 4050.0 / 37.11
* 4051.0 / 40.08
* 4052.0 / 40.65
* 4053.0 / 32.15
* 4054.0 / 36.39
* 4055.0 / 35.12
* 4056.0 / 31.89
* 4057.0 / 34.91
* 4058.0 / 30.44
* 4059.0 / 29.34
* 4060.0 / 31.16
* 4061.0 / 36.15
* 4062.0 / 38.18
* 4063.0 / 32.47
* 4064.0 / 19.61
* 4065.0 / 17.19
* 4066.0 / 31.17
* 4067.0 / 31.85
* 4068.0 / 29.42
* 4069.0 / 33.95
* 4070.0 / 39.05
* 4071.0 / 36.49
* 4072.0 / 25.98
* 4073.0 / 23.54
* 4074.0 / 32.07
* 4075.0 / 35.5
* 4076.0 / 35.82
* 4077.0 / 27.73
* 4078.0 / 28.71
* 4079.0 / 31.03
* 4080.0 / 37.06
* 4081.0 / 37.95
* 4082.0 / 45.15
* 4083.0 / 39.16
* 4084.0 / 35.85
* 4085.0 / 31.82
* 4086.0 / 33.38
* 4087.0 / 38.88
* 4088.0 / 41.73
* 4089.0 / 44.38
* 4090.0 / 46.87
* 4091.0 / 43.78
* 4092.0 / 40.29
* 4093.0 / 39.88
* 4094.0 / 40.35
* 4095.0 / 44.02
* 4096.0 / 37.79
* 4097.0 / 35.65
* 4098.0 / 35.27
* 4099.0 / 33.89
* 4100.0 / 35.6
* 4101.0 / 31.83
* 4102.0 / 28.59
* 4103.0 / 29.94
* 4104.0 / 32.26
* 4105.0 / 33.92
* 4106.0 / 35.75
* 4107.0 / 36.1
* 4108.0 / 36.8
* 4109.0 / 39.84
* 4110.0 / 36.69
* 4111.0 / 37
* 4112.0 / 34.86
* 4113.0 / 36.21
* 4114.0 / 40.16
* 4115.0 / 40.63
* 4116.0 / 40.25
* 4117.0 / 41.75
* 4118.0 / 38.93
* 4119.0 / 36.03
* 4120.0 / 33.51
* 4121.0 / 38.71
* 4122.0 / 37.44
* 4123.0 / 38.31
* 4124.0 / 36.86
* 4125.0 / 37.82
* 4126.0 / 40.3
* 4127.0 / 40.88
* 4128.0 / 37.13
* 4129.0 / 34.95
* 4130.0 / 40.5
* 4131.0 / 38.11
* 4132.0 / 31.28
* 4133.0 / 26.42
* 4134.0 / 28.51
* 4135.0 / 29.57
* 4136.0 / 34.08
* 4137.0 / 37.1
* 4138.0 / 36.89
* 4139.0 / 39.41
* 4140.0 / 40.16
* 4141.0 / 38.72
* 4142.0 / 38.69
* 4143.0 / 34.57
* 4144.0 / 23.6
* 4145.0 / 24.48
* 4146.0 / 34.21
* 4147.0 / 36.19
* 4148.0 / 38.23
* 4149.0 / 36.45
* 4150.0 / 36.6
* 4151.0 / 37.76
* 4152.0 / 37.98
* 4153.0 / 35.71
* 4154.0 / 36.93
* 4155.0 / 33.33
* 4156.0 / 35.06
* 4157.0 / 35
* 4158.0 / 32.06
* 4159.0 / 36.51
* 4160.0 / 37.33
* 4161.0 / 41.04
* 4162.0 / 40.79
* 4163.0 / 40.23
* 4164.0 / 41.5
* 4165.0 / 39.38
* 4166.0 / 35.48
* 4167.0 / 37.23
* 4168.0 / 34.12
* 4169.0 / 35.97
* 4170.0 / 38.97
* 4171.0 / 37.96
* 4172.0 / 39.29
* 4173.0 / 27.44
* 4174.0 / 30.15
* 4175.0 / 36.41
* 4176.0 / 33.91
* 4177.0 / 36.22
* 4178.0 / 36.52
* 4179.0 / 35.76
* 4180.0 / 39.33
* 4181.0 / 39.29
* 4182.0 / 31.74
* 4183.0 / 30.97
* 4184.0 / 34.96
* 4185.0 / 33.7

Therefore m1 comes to 1.1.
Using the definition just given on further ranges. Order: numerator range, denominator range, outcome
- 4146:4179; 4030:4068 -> 1.15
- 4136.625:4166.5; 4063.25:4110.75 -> 1.04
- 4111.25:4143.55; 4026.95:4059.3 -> 1.12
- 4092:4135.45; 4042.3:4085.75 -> 1.13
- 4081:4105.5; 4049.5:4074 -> 1.16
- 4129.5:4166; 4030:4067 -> 1.12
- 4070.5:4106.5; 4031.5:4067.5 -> 1.13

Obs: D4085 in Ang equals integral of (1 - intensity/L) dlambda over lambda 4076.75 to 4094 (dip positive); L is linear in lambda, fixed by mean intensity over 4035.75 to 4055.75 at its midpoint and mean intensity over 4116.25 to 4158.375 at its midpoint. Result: -1.81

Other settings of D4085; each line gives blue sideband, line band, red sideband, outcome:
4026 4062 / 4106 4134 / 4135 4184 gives -1.76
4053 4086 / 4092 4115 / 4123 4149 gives -1.55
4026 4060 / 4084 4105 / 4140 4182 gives -1.78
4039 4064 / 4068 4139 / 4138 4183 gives -3.80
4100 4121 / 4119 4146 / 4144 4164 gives 0.53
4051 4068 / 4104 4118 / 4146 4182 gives -1.36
